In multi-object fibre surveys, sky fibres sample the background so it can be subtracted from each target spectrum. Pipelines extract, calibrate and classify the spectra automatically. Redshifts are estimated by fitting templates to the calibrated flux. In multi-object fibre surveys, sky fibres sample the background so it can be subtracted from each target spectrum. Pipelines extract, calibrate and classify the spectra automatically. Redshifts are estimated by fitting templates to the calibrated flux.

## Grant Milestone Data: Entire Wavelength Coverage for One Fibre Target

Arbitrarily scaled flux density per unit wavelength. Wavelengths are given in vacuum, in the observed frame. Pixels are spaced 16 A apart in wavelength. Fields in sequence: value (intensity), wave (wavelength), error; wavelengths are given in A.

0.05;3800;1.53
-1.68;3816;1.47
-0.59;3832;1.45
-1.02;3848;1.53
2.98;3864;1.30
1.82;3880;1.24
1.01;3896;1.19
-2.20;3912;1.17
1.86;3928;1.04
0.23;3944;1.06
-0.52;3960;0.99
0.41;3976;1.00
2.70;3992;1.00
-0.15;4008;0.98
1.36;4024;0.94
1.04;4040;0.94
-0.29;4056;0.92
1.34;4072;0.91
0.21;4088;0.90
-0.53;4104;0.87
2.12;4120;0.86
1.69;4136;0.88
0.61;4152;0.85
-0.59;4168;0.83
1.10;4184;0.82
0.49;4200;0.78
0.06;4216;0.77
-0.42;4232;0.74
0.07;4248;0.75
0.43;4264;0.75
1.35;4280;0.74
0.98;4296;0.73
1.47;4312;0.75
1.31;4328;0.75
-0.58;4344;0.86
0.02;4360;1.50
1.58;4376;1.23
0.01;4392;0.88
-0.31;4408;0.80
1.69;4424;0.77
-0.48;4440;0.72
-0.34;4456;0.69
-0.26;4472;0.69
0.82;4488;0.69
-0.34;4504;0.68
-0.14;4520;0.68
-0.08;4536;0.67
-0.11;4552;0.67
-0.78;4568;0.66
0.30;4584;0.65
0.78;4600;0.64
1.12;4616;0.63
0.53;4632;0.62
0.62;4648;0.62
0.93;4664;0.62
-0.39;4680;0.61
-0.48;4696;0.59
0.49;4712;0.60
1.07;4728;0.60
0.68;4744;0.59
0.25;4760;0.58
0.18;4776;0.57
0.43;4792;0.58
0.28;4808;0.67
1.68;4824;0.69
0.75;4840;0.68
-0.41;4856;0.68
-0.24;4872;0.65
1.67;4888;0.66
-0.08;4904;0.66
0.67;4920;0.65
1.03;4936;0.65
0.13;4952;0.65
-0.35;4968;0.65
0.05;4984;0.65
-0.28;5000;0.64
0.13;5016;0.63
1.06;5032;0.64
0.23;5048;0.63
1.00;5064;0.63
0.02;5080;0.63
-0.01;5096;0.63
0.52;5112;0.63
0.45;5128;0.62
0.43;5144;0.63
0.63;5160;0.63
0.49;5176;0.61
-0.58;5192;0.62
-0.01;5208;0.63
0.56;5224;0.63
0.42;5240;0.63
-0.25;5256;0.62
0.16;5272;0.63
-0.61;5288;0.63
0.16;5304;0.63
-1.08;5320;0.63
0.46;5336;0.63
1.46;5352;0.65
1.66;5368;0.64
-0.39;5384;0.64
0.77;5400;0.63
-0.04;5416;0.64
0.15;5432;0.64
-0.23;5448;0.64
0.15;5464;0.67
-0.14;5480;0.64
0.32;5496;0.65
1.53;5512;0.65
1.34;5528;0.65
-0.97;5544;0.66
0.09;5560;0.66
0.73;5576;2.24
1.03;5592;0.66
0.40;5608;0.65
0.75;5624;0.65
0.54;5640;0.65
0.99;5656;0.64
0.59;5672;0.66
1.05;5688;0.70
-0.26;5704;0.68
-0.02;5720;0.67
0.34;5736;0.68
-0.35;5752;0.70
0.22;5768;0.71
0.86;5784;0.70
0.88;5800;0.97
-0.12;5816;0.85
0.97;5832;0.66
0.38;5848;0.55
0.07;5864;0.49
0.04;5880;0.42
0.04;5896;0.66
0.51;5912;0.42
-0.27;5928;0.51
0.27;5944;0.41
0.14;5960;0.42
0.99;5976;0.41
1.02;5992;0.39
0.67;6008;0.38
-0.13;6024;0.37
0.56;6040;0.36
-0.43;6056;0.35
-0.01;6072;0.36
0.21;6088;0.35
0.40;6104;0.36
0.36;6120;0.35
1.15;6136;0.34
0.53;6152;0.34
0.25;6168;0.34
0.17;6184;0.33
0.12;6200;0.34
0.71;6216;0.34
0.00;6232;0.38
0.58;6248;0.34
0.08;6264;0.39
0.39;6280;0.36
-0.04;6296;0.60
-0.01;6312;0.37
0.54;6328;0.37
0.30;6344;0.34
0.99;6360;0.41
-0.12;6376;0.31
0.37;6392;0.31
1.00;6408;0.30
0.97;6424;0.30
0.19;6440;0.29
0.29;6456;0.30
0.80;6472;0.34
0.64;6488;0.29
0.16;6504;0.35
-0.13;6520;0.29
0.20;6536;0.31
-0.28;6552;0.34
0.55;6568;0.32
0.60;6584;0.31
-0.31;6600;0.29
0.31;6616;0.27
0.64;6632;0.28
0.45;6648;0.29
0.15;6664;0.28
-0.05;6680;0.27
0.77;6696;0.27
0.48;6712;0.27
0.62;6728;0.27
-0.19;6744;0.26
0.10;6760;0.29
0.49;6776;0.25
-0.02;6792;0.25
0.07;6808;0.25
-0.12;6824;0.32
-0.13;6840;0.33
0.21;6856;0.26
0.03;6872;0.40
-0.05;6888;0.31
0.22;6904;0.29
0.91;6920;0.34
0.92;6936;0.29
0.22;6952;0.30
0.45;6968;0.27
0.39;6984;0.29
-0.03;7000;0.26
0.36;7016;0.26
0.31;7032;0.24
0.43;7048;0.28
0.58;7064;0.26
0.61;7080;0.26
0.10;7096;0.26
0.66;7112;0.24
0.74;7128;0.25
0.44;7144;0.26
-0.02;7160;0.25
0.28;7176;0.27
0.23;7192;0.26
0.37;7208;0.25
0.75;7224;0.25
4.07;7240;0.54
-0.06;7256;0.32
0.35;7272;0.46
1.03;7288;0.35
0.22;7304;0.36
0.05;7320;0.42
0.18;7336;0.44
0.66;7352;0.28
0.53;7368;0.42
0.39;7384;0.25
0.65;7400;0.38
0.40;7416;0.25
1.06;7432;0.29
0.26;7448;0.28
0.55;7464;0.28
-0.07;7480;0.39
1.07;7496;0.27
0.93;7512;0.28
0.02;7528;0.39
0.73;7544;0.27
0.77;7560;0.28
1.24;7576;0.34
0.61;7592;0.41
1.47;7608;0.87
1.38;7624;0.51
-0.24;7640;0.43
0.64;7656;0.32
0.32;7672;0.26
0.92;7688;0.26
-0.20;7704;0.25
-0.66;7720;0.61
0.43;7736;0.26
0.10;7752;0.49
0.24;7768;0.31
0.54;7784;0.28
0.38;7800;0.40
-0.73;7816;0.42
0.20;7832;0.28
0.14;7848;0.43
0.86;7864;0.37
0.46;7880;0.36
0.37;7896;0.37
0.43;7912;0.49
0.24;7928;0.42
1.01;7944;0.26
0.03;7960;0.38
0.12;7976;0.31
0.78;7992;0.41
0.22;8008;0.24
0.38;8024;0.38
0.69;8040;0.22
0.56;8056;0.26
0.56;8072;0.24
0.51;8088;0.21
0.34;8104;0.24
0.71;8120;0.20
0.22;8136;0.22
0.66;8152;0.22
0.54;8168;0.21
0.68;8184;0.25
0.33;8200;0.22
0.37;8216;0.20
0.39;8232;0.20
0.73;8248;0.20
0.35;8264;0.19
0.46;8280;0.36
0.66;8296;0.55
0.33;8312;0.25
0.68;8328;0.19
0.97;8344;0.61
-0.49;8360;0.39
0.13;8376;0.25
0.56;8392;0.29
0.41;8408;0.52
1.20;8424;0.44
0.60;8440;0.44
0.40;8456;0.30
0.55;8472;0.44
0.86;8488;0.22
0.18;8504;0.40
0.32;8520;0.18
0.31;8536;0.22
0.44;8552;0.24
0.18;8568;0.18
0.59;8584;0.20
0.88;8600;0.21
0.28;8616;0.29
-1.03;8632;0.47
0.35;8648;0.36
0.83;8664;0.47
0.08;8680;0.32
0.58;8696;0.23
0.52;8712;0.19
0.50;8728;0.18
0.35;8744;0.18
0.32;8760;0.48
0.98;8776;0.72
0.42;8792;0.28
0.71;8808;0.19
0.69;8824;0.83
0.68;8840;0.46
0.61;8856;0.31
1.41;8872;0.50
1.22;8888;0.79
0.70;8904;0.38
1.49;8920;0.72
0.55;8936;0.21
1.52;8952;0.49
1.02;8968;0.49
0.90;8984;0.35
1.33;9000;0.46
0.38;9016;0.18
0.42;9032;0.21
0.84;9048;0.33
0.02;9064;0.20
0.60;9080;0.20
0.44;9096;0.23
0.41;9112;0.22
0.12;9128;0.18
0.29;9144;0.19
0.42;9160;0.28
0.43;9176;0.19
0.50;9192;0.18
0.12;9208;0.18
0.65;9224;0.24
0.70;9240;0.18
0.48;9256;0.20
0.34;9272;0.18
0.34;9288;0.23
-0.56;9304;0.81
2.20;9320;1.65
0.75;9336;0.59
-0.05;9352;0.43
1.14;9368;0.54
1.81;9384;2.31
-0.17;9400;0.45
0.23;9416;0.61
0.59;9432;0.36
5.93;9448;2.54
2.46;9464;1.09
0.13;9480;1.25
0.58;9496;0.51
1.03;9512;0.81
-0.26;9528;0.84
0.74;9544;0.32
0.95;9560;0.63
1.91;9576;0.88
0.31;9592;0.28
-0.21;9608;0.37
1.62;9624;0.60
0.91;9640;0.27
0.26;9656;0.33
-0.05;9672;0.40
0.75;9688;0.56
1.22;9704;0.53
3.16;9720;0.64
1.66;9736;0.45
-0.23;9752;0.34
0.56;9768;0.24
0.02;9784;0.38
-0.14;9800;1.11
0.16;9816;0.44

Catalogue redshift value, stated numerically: 0.94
